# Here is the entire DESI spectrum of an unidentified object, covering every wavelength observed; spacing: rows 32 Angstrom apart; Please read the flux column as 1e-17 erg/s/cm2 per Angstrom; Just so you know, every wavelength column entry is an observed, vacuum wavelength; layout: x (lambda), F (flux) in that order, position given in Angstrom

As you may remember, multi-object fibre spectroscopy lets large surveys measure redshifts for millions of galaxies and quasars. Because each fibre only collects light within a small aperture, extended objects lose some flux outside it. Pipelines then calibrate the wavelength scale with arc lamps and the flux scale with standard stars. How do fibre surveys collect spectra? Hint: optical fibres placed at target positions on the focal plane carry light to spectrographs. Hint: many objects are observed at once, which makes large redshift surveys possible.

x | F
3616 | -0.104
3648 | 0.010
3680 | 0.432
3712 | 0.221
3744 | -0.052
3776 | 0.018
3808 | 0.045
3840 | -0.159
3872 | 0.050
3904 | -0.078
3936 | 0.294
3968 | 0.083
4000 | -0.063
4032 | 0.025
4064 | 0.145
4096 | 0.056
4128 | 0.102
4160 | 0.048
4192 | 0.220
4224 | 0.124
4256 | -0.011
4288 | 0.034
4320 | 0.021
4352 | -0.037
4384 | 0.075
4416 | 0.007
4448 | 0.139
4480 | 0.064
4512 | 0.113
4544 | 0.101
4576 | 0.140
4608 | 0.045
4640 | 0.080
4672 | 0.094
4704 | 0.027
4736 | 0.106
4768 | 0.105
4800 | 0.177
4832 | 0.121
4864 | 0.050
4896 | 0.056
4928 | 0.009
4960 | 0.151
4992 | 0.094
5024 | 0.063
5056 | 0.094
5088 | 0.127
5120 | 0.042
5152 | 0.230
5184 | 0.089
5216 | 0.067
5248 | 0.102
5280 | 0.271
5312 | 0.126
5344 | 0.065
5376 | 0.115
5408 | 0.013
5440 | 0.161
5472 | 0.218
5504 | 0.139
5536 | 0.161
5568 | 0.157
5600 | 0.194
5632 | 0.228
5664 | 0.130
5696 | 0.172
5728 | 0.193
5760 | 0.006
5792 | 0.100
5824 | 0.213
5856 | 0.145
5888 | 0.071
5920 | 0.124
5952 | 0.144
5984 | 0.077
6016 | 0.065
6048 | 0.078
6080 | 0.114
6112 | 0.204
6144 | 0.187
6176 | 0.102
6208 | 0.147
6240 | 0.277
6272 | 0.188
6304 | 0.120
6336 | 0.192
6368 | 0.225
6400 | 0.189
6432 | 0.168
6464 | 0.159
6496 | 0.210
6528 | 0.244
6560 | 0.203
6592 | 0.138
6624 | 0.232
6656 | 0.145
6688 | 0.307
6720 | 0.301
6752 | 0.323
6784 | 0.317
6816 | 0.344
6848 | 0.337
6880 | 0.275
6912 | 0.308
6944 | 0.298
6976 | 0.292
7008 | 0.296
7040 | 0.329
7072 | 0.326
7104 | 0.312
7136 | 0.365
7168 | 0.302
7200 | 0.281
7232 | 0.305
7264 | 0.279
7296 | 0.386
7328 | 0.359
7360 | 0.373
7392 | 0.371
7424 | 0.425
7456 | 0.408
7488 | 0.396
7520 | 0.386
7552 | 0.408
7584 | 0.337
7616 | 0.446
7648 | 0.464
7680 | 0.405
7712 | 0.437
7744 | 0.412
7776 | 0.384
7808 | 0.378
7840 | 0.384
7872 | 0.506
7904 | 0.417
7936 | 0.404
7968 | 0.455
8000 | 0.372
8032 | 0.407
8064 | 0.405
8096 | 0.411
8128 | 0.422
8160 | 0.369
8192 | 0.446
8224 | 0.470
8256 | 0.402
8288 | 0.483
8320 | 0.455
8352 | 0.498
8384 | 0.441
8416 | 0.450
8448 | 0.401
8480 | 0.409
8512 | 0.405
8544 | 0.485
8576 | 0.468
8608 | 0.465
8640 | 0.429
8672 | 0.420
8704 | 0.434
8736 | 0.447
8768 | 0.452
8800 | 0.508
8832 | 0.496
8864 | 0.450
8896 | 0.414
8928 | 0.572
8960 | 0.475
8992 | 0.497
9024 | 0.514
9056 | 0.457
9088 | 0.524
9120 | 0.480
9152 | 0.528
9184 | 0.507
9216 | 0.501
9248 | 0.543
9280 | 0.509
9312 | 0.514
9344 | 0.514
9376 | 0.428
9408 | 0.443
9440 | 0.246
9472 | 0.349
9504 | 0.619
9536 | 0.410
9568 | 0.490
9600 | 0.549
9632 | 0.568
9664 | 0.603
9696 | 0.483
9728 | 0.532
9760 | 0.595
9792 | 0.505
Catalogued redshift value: 0.676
